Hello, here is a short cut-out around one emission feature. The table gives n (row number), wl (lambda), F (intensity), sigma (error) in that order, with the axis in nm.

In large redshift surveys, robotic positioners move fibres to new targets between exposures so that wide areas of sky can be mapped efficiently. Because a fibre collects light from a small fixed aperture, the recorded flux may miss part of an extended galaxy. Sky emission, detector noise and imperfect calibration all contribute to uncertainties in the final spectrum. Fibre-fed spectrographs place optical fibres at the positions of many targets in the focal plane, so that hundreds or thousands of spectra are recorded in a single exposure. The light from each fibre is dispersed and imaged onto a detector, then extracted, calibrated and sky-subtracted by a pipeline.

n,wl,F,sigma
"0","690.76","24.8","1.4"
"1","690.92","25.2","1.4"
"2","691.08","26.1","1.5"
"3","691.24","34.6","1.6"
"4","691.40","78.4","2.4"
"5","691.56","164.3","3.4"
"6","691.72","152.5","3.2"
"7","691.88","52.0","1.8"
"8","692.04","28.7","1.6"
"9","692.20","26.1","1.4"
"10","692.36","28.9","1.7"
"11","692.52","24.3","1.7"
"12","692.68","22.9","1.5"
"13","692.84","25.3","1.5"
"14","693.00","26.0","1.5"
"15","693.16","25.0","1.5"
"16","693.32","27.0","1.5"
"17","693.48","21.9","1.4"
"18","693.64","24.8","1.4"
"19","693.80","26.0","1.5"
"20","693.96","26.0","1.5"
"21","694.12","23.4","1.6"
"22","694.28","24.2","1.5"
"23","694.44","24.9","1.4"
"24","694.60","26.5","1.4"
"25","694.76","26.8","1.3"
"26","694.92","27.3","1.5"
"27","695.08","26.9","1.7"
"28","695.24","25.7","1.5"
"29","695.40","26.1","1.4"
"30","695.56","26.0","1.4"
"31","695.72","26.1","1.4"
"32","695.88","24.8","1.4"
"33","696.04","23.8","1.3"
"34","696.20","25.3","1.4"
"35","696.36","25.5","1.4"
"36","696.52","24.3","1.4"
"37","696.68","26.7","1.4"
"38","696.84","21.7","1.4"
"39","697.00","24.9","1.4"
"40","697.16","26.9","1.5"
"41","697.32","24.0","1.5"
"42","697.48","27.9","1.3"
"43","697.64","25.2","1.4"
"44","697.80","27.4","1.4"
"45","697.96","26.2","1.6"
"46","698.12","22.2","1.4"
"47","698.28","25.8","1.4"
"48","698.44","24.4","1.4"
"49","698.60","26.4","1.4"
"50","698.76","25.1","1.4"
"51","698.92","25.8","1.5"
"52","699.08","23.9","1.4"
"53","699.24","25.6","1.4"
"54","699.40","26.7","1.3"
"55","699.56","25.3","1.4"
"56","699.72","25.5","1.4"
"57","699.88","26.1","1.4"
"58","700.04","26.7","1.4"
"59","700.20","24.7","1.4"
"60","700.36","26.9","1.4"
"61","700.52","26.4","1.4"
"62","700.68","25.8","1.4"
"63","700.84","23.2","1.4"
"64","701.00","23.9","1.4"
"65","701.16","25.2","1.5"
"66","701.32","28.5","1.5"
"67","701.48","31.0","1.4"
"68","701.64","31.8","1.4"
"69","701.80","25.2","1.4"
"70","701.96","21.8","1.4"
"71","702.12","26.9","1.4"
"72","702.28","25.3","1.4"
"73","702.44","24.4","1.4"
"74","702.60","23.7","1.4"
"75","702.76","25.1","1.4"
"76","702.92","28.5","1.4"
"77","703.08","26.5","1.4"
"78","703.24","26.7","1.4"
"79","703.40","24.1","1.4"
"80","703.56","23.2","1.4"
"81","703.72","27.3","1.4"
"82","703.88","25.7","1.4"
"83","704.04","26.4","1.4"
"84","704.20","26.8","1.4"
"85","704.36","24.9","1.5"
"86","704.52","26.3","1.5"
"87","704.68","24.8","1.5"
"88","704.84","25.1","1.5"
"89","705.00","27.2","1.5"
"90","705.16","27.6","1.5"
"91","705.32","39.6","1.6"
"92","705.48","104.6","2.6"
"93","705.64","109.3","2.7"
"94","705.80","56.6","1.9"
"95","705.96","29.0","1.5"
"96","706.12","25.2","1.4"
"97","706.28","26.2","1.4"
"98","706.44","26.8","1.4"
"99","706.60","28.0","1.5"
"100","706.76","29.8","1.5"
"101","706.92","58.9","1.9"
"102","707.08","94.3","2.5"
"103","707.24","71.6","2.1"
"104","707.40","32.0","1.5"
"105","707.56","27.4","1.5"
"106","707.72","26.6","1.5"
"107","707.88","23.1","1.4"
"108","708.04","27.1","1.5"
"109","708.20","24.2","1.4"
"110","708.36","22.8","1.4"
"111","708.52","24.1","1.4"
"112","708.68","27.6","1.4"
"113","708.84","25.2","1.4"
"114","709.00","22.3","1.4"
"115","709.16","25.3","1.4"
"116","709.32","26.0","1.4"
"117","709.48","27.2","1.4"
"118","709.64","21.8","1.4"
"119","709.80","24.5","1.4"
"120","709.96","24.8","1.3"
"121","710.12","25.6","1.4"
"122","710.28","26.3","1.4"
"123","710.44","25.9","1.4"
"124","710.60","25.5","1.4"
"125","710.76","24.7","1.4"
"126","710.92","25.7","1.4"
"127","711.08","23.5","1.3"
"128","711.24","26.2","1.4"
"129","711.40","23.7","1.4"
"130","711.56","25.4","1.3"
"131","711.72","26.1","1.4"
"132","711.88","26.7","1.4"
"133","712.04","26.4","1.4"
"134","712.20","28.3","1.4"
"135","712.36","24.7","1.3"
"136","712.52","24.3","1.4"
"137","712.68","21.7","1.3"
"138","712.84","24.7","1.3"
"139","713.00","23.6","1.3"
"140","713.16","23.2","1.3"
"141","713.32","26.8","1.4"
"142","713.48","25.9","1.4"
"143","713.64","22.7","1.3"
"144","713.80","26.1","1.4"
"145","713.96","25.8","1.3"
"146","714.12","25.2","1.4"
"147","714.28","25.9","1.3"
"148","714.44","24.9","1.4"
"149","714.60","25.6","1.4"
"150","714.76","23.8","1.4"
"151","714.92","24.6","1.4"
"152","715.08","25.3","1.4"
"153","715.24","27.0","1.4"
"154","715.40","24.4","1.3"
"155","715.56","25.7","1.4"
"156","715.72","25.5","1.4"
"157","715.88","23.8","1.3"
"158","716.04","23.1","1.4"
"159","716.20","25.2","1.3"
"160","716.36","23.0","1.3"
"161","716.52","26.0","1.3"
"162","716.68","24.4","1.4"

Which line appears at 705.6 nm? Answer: [S II]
